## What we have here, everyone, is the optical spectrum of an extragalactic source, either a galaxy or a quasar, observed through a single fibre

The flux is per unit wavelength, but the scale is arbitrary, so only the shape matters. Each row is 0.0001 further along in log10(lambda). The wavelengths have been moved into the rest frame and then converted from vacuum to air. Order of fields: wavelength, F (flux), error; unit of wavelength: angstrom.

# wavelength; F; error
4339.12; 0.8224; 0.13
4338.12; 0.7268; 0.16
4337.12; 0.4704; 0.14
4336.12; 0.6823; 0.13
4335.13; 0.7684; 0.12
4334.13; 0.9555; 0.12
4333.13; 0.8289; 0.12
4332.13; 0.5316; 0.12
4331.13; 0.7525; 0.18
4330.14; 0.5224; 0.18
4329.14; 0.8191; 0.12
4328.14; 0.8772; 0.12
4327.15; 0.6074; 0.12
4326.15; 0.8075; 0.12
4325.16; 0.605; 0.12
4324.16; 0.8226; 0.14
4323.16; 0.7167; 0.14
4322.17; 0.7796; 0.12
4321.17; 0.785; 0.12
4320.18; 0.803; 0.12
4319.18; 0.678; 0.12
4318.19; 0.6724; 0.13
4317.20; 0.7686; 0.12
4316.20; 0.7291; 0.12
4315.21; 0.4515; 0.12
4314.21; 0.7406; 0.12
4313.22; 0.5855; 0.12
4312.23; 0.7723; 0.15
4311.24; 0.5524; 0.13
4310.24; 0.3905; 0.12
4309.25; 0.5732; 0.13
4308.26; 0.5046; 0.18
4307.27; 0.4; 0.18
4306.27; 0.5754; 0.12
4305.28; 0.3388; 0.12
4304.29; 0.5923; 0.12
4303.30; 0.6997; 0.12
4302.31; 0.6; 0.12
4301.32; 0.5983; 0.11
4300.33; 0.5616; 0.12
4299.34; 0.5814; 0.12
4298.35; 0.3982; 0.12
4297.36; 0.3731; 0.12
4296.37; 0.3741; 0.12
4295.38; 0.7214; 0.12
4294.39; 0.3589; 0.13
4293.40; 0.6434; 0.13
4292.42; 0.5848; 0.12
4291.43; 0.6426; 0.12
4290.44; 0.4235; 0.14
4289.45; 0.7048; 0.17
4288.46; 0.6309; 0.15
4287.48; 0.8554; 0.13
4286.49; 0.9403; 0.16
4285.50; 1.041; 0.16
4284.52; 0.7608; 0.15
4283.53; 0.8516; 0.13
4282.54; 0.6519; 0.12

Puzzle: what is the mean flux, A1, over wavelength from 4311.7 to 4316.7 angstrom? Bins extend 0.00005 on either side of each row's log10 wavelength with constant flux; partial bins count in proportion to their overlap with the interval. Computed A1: 0.655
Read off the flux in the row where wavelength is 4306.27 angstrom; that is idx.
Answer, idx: 0.5754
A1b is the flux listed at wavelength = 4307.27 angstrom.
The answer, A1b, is 0.4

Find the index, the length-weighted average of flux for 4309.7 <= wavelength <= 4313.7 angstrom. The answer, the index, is 0.575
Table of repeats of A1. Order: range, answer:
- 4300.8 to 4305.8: 0.566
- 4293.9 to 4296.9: 0.483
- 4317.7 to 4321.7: 0.735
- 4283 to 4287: 0.895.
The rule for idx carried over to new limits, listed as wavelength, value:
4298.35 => 0.3982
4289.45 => 0.7048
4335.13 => 0.7684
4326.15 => 0.8075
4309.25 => 0.5732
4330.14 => 0.5224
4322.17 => 0.7796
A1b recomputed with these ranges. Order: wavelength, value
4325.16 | 0.605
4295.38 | 0.7214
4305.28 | 0.3388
